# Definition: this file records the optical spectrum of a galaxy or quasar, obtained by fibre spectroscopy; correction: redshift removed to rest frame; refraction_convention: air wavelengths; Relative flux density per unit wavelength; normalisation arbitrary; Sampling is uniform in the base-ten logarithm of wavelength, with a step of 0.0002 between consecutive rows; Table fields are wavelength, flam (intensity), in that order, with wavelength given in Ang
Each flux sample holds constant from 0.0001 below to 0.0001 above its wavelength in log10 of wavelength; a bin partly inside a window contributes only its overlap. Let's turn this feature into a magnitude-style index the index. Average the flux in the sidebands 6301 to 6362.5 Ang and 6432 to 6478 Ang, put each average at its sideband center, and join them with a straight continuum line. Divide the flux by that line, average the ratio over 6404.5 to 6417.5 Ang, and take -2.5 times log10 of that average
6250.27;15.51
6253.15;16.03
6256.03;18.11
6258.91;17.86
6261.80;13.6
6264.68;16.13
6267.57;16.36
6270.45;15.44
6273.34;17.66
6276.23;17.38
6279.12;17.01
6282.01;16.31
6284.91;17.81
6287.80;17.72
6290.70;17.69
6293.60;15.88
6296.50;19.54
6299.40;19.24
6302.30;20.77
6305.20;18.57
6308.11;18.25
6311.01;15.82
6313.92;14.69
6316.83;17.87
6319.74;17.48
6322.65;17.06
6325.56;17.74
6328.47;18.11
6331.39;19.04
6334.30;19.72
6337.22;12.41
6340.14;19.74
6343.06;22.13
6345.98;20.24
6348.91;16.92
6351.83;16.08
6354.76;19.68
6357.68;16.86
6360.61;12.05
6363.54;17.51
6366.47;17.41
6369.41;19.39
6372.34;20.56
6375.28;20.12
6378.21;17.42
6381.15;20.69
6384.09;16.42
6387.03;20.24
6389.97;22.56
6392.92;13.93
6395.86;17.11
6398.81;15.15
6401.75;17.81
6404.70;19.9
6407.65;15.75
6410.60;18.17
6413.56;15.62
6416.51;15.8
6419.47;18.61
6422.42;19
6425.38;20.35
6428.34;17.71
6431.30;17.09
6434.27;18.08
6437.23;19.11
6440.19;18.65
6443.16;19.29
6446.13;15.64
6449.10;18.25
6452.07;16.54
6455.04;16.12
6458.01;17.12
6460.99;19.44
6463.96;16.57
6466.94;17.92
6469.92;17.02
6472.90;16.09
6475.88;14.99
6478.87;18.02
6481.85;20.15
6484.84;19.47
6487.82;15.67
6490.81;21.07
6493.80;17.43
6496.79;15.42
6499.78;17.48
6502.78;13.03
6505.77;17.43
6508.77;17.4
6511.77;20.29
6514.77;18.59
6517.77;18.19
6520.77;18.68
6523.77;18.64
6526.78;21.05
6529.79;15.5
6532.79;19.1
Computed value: 0.04 mag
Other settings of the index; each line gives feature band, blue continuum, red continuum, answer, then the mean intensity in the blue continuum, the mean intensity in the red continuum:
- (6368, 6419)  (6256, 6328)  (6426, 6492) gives -0.03 mag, 17.3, 17.7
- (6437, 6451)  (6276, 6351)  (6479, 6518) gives -0.01 mag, 17.9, 17.8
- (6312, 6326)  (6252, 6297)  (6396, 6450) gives 0.02 mag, 16.9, 17.8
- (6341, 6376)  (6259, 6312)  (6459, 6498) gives -0.05 mag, 17.3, 17.6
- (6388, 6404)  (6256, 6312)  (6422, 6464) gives 0.01 mag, 17.4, 17.9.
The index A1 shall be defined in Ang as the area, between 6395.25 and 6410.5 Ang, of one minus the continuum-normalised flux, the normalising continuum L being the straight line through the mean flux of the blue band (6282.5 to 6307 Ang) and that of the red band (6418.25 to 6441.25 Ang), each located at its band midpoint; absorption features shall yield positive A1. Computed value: 1.1 Ang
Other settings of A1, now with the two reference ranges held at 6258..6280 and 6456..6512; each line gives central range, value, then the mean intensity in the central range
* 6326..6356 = -2.97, 18.4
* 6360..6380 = -1.44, 18.1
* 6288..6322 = -2.53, 17.8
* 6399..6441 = -1.92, 17.9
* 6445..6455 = 0.28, 16.8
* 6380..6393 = -1.77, 19.2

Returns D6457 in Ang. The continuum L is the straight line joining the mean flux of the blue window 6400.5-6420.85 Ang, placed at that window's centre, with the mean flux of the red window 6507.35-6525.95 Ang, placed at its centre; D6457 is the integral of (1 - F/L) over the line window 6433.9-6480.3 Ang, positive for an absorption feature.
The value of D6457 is 1.4 Ang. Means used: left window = 17.4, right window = 18.7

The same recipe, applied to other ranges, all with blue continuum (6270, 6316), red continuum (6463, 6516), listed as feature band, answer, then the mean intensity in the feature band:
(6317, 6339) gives 0.1 Ang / 17.4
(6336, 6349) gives -0.8 Ang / 18.5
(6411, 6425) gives -0.1 Ang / 17.6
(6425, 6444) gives -1.1 Ang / 18.5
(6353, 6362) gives 0.7 Ang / 16.2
